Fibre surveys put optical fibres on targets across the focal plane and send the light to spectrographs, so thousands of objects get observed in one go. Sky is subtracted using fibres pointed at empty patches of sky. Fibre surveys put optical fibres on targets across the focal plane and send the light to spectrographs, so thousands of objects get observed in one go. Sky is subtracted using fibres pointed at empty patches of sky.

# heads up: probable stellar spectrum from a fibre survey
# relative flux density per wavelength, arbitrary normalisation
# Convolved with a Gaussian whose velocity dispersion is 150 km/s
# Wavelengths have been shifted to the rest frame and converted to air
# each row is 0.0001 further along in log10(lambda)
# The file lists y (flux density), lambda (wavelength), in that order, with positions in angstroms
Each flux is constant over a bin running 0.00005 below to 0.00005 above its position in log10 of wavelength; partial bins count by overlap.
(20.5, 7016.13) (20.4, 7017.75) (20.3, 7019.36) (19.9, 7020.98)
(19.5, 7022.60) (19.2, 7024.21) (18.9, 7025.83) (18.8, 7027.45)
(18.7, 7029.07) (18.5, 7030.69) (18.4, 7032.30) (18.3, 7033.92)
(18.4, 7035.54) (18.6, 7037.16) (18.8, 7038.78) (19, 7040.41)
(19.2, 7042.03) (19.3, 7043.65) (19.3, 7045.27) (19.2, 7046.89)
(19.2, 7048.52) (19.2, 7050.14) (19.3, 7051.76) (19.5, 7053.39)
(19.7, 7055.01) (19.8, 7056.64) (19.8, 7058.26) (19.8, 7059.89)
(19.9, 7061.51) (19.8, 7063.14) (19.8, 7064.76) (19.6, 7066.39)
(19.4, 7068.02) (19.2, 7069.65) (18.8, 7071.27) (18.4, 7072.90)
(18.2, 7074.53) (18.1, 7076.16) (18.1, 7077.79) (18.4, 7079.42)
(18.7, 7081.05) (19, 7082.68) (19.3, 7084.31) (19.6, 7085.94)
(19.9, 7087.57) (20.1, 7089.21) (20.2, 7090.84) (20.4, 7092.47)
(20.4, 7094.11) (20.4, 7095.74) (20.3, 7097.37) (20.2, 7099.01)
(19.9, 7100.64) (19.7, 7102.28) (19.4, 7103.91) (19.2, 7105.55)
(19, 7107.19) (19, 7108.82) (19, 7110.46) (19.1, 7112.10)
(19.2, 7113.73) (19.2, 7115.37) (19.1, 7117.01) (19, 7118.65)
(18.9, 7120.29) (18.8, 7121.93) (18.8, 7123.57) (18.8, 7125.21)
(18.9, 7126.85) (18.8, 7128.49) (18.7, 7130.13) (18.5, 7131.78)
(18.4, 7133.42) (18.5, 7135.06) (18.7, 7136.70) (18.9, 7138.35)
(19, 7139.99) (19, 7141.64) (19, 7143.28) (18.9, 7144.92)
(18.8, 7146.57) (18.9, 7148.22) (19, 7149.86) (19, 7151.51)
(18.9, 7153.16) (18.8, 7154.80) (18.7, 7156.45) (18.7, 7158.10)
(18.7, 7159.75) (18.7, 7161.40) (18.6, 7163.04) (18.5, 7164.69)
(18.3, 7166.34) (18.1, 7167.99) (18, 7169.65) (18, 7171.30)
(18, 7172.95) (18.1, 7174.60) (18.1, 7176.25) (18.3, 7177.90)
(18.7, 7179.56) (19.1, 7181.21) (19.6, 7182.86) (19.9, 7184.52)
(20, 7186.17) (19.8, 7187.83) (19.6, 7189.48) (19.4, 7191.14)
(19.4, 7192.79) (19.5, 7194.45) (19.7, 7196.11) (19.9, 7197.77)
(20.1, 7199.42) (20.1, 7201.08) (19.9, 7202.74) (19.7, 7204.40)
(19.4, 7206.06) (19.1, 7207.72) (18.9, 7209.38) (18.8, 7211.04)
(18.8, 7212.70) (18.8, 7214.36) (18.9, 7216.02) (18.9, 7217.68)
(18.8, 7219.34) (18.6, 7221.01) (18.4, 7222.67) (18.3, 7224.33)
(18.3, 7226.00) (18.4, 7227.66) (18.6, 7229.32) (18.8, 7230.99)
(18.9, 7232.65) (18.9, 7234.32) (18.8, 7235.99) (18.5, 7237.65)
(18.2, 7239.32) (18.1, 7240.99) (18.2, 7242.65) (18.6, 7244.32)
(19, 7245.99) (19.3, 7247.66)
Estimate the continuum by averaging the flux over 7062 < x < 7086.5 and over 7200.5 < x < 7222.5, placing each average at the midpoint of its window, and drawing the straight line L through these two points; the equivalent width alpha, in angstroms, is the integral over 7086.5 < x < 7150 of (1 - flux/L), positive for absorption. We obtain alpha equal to -0.8 angstroms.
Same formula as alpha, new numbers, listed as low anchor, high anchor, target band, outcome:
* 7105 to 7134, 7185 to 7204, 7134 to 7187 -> 1.76 angstroms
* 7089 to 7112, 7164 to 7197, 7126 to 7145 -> 0.61 angstroms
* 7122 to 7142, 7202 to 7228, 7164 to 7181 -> 0.51 angstroms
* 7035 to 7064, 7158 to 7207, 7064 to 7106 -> -0.33 angstroms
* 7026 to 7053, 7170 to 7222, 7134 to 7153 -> 0.19 angstroms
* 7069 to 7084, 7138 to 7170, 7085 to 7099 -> -1.17 angstroms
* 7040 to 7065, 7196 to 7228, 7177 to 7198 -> -0.31 angstroms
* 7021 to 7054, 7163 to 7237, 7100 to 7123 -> -0.24 angstroms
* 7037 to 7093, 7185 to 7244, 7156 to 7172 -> 0.58 angstroms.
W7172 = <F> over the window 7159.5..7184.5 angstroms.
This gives 18.5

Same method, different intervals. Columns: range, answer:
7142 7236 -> 18.9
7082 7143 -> 19.3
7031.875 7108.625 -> 19.3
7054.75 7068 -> 19.8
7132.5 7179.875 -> 18.6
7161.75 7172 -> 18.3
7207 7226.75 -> 18.7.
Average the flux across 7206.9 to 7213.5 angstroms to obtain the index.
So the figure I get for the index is 18.9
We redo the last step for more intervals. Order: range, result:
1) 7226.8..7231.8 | 18.6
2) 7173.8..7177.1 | 18.1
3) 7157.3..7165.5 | 18.7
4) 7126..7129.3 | 18.9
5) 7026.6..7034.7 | 18.6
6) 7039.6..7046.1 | 19.2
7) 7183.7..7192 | 19.8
